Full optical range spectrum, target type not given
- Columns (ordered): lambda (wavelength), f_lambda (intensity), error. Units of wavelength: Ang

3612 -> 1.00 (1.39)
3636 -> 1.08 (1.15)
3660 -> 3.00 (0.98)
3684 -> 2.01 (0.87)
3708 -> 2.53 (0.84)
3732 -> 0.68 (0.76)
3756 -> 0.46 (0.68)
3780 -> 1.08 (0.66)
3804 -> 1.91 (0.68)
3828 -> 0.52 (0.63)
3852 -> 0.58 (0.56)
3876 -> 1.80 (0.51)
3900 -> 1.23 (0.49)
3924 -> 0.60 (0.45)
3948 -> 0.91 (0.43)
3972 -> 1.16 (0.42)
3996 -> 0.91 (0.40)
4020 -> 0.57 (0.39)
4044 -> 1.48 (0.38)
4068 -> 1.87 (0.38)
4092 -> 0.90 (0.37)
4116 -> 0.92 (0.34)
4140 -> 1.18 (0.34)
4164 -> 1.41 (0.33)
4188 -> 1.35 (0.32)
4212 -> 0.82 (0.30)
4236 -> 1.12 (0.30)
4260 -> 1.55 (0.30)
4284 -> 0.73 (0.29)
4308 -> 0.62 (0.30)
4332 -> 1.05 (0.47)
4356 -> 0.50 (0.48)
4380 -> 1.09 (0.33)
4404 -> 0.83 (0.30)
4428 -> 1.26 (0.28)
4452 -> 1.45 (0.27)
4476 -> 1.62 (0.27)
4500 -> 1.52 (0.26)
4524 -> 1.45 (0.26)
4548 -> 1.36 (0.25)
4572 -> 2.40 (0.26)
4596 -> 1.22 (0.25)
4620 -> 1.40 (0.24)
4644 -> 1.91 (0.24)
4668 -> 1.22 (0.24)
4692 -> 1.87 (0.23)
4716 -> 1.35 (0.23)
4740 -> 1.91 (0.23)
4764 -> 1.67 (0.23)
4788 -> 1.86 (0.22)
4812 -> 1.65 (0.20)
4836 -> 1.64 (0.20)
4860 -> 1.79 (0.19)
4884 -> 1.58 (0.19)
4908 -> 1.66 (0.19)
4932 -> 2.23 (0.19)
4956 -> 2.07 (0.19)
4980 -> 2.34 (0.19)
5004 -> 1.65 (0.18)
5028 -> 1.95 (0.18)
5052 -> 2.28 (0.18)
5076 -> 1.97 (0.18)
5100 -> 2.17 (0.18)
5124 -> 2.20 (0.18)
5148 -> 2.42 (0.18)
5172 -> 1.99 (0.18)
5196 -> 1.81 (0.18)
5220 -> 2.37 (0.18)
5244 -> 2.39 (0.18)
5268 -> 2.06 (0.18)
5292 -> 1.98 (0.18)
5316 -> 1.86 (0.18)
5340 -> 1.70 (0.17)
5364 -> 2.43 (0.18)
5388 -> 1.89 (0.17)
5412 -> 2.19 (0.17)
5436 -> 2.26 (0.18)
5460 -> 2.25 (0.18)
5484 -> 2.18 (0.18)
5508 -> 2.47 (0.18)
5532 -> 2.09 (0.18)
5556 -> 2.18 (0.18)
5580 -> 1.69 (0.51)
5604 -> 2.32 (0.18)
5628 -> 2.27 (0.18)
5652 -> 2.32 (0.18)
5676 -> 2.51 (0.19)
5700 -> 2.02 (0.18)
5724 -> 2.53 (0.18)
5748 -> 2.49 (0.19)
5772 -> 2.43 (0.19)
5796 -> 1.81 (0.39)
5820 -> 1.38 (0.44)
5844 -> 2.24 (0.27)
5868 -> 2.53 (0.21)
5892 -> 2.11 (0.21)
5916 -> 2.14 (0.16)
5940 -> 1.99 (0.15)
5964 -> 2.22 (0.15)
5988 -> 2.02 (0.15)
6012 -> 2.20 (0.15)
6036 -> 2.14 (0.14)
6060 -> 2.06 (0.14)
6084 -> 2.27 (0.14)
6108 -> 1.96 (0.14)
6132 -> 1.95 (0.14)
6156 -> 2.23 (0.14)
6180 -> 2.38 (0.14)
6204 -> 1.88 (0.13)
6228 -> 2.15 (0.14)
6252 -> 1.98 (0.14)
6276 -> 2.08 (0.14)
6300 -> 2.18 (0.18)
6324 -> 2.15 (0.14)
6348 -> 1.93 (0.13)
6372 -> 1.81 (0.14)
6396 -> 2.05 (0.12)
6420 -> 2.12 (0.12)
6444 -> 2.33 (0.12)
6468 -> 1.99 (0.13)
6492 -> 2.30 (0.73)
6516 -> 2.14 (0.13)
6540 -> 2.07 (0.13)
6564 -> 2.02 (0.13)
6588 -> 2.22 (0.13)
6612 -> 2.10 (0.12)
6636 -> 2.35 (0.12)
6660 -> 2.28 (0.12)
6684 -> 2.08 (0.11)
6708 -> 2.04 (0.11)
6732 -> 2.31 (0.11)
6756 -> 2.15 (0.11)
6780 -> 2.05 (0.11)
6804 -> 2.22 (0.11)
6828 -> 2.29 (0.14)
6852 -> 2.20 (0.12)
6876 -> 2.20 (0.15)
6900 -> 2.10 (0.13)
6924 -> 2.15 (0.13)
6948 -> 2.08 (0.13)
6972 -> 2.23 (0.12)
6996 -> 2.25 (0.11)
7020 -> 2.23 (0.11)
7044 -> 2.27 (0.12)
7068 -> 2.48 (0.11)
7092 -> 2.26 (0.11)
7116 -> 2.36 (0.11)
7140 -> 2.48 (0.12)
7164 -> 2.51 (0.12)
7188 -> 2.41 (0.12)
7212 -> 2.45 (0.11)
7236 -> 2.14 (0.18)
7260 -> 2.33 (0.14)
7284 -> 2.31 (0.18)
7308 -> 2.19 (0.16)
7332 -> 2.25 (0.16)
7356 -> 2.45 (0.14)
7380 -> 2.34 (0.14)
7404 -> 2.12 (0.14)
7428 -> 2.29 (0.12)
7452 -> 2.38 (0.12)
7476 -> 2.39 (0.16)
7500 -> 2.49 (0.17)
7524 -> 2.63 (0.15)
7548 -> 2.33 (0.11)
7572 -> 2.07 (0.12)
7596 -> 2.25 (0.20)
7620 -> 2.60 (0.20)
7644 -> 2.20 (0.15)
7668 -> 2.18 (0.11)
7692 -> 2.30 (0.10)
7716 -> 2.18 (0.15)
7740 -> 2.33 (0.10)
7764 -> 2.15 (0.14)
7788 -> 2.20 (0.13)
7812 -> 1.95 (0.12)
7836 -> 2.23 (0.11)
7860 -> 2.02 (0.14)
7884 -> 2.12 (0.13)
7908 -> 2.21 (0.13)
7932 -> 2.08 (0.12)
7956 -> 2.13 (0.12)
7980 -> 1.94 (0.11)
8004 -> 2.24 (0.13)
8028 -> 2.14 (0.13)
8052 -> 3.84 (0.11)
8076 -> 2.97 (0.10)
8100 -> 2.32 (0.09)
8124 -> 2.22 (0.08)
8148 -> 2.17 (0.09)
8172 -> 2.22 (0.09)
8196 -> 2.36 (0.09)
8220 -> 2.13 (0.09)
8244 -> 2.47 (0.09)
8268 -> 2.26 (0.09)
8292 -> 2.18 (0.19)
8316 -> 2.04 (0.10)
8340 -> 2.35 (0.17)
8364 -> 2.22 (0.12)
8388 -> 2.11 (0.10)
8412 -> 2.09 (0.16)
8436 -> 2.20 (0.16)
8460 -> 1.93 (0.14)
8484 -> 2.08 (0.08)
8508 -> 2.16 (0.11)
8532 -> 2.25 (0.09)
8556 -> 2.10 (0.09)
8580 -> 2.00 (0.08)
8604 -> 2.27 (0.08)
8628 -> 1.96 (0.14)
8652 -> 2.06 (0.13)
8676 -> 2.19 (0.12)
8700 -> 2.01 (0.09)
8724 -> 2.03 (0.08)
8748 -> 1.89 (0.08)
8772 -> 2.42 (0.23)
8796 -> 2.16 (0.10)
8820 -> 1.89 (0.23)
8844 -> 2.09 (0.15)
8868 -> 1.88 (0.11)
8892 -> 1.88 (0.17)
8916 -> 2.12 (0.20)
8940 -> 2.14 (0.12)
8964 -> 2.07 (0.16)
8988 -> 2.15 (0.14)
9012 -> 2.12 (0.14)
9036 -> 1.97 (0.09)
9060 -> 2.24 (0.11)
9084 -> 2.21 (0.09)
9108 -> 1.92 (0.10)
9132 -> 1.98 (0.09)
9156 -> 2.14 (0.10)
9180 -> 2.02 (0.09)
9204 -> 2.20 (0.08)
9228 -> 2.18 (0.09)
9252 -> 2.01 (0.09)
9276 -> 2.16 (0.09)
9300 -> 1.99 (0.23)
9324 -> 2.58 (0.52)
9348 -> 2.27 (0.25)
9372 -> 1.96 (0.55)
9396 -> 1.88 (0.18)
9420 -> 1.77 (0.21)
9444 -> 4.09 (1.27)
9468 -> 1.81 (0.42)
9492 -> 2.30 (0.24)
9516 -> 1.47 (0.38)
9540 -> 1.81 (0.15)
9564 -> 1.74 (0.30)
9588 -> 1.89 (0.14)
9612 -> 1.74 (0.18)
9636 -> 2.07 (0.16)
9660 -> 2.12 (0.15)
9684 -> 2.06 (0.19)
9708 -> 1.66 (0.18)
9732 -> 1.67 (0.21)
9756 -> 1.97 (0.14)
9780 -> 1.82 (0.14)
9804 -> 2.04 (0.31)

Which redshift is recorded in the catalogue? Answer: 0.23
